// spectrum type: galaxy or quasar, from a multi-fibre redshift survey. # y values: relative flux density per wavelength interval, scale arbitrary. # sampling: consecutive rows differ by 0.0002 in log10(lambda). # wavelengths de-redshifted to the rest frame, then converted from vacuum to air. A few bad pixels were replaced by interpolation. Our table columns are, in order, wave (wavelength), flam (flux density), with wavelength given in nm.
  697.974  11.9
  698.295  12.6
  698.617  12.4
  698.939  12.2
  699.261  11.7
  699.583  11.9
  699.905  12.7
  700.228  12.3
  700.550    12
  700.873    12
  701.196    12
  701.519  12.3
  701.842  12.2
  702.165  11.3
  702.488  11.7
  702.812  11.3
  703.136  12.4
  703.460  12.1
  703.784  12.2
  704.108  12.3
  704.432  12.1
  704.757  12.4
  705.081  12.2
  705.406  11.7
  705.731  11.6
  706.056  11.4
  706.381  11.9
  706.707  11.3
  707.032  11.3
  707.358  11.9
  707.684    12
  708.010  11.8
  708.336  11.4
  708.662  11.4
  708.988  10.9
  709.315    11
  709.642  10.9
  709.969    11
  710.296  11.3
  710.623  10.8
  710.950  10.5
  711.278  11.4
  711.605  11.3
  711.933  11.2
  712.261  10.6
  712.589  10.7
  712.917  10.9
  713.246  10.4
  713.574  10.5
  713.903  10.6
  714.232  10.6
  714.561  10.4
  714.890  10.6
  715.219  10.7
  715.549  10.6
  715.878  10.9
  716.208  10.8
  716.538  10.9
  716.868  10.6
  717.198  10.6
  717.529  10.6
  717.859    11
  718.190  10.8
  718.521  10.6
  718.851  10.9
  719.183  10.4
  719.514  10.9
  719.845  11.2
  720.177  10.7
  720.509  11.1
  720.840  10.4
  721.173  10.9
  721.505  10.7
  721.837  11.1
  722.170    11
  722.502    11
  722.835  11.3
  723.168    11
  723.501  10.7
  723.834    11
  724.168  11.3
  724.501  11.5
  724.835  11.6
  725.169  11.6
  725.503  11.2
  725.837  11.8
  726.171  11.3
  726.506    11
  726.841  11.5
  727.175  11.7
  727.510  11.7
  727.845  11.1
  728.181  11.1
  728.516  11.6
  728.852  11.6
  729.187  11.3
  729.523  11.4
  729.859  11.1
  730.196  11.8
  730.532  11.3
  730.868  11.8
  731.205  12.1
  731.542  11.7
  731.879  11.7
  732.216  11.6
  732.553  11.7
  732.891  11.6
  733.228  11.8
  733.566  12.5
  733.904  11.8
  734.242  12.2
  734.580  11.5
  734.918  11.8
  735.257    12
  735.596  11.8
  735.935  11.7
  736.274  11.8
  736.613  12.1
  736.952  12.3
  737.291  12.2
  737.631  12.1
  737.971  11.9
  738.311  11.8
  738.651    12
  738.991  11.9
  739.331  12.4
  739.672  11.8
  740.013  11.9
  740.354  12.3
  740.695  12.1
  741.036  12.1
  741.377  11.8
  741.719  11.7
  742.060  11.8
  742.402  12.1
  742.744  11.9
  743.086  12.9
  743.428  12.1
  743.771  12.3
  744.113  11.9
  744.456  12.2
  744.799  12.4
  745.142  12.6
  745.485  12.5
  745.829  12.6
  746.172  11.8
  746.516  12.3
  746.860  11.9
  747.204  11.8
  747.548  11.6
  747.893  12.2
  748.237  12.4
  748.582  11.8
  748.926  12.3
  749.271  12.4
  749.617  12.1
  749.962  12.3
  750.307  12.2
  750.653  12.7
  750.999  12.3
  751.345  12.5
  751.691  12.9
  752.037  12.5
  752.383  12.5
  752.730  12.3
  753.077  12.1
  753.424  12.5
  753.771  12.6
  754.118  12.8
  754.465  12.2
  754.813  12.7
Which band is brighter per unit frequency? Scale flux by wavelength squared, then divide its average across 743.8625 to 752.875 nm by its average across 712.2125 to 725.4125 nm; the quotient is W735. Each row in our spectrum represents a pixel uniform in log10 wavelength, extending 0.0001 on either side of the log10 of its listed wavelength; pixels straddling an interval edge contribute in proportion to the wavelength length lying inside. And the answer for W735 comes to 1.23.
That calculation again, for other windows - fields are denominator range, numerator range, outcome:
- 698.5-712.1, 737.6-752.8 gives 1.16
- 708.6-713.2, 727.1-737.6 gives 1.14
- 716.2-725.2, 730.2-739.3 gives 1.13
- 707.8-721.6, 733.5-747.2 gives 1.19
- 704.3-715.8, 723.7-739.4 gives 1.11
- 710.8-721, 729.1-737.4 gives 1.15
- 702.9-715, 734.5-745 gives 1.16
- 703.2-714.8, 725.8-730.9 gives 1.07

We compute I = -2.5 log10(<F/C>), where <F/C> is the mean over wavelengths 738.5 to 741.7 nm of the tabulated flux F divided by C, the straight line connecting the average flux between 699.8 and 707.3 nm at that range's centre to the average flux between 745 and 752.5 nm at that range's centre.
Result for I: 0.02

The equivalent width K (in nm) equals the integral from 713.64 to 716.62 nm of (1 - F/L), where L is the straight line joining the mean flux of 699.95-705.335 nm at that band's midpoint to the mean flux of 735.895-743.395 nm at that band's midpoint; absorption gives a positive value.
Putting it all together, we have 0.34 nm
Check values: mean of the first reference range 12.1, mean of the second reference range 12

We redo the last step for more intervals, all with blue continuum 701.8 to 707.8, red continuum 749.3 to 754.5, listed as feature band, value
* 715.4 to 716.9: 0.15 nm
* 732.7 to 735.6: 0.08 nm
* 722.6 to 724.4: 0.15 nm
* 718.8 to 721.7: 0.30 nm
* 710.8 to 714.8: 0.40 nm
